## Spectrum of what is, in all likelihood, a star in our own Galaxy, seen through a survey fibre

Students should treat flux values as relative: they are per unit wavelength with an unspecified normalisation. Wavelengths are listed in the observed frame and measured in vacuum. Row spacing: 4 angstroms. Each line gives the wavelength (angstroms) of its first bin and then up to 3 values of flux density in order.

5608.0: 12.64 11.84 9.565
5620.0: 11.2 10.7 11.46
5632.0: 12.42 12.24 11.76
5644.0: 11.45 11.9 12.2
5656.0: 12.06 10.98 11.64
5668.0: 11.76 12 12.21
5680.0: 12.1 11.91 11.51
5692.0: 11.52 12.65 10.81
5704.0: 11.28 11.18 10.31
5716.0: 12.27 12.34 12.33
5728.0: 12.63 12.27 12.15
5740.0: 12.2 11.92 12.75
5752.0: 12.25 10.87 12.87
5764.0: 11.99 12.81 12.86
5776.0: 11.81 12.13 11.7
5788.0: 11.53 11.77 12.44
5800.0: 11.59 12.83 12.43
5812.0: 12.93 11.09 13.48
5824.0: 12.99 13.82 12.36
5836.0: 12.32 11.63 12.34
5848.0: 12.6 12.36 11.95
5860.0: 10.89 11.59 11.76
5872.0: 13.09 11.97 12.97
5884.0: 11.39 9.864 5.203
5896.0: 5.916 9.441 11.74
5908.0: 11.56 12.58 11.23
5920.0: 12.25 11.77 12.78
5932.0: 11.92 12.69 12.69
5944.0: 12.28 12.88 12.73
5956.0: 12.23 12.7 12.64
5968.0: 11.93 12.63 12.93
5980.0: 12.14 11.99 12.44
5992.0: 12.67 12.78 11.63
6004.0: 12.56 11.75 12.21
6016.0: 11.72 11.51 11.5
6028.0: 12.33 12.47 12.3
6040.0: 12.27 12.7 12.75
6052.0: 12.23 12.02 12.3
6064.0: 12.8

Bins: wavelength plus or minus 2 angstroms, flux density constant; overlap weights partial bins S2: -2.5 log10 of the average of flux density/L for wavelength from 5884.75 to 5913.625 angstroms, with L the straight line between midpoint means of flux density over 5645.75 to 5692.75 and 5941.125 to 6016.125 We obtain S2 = 0.27 mag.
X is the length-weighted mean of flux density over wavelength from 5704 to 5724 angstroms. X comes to 11.6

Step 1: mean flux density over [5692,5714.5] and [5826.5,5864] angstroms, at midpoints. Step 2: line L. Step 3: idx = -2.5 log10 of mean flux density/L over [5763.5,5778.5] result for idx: -0.06 mag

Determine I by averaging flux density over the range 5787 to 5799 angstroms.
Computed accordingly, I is 11.9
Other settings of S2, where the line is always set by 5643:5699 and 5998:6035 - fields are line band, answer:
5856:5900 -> 0.14 mag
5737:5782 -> -0.03 mag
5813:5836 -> -0.07 mag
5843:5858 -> -0.04 mag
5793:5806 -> -0.03 mag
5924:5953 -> -0.05 mag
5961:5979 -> -0.05 mag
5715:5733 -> -0.05 mag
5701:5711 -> 0.07 mag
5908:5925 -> 0.00 mag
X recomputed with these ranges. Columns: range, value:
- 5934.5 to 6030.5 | 12.3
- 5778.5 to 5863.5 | 12.2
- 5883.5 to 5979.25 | 11.5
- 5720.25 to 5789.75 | 12.2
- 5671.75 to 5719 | 11.6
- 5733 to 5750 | 12.3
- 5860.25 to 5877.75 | 12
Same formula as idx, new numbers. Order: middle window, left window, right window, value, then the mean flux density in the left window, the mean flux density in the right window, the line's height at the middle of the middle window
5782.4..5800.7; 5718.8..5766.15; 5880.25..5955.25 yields 0.01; 12.2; 11.2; 11.9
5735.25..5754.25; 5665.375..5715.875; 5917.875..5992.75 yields -0.04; 11.6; 12.4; 11.8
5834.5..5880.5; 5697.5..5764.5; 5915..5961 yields 0.01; 11.9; 12.4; 12.2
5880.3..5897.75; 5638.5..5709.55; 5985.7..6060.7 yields 0.36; 11.7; 12.2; 12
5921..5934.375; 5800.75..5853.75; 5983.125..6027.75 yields 0.01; 12.5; 12.1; 12.3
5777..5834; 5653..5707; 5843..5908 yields -0.10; 11.7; 10.9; 11.2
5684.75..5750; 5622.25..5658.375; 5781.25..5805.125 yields 0.00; 11.8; 12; 11.9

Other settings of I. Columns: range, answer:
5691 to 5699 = 12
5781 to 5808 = 12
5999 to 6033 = 12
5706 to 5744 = 12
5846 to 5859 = 12.2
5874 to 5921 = 10.5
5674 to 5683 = 12.1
